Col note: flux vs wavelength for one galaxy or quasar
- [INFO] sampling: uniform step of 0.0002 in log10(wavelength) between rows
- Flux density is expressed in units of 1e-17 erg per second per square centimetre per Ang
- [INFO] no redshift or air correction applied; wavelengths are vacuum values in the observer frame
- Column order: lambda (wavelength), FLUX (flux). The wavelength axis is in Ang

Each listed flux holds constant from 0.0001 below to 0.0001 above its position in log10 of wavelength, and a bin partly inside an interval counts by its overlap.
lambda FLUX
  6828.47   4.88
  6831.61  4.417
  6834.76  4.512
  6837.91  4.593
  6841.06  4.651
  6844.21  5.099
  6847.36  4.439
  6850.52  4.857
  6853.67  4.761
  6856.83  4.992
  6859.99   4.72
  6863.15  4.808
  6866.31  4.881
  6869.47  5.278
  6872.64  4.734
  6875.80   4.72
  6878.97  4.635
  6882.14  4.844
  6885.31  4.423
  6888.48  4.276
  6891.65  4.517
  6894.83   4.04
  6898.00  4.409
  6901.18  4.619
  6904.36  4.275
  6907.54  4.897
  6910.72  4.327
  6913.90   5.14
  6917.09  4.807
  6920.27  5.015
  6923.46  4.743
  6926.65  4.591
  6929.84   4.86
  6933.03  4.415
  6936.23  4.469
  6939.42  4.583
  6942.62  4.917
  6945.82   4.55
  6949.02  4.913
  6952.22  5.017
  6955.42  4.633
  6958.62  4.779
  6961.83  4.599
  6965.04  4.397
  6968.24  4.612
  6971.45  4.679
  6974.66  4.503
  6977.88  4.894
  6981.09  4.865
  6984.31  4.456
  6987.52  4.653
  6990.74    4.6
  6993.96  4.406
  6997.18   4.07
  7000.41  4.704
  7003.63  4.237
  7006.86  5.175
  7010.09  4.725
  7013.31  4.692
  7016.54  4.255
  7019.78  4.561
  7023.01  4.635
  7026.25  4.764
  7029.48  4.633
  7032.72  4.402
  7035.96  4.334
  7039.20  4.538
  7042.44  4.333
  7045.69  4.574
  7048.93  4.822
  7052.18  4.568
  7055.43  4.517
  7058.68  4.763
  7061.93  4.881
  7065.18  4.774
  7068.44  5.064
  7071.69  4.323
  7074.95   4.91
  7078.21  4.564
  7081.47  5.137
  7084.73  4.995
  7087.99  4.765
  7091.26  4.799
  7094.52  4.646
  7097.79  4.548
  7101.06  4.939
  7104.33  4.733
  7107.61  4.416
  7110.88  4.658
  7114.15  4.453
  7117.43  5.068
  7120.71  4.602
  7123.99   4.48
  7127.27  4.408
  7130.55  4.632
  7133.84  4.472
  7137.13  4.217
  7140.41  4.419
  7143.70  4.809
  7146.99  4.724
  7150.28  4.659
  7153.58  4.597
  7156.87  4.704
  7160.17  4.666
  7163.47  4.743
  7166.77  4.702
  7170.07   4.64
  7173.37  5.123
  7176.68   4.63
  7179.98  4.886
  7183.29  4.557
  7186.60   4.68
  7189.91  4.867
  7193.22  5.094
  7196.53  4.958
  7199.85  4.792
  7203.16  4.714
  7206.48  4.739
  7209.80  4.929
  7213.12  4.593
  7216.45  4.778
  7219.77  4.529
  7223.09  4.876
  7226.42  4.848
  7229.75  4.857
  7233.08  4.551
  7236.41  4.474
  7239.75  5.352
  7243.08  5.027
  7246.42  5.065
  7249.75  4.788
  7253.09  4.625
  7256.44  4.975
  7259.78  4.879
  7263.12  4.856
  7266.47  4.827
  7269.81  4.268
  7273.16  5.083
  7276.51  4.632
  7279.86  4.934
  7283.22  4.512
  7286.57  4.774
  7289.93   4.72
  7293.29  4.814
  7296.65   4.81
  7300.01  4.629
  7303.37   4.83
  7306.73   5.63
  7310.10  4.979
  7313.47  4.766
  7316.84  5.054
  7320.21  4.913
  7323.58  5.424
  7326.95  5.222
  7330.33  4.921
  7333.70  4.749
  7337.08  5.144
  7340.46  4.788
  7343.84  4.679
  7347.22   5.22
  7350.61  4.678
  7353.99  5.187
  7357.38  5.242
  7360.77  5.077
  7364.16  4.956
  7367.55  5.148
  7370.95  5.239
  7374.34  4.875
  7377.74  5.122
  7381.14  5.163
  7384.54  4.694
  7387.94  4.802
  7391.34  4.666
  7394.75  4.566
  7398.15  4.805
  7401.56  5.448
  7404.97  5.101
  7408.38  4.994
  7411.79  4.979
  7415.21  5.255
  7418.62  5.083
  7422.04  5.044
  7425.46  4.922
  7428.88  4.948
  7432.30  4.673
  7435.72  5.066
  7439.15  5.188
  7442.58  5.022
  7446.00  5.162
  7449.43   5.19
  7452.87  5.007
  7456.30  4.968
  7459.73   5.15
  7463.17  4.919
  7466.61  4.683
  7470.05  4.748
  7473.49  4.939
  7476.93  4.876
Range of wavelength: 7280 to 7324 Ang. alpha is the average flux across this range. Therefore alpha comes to 4.9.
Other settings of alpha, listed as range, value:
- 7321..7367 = 5.02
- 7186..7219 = 4.81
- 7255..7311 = 4.83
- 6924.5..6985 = 4.67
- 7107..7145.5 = 4.56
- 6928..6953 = 4.7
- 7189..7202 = 4.93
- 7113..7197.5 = 4.68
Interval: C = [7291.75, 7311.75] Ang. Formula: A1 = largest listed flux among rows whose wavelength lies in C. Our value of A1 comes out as 5.63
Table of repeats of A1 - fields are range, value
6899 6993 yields 5.14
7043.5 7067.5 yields 4.881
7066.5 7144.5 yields 5.137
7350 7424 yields 5.448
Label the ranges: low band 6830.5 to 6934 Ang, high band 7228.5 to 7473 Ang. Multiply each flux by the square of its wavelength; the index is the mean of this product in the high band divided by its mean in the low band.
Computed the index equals 1.2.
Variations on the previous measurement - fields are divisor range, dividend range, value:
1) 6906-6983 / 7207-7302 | 1.11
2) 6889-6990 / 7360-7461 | 1.23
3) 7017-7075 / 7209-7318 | 1.11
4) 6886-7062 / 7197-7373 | 1.16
